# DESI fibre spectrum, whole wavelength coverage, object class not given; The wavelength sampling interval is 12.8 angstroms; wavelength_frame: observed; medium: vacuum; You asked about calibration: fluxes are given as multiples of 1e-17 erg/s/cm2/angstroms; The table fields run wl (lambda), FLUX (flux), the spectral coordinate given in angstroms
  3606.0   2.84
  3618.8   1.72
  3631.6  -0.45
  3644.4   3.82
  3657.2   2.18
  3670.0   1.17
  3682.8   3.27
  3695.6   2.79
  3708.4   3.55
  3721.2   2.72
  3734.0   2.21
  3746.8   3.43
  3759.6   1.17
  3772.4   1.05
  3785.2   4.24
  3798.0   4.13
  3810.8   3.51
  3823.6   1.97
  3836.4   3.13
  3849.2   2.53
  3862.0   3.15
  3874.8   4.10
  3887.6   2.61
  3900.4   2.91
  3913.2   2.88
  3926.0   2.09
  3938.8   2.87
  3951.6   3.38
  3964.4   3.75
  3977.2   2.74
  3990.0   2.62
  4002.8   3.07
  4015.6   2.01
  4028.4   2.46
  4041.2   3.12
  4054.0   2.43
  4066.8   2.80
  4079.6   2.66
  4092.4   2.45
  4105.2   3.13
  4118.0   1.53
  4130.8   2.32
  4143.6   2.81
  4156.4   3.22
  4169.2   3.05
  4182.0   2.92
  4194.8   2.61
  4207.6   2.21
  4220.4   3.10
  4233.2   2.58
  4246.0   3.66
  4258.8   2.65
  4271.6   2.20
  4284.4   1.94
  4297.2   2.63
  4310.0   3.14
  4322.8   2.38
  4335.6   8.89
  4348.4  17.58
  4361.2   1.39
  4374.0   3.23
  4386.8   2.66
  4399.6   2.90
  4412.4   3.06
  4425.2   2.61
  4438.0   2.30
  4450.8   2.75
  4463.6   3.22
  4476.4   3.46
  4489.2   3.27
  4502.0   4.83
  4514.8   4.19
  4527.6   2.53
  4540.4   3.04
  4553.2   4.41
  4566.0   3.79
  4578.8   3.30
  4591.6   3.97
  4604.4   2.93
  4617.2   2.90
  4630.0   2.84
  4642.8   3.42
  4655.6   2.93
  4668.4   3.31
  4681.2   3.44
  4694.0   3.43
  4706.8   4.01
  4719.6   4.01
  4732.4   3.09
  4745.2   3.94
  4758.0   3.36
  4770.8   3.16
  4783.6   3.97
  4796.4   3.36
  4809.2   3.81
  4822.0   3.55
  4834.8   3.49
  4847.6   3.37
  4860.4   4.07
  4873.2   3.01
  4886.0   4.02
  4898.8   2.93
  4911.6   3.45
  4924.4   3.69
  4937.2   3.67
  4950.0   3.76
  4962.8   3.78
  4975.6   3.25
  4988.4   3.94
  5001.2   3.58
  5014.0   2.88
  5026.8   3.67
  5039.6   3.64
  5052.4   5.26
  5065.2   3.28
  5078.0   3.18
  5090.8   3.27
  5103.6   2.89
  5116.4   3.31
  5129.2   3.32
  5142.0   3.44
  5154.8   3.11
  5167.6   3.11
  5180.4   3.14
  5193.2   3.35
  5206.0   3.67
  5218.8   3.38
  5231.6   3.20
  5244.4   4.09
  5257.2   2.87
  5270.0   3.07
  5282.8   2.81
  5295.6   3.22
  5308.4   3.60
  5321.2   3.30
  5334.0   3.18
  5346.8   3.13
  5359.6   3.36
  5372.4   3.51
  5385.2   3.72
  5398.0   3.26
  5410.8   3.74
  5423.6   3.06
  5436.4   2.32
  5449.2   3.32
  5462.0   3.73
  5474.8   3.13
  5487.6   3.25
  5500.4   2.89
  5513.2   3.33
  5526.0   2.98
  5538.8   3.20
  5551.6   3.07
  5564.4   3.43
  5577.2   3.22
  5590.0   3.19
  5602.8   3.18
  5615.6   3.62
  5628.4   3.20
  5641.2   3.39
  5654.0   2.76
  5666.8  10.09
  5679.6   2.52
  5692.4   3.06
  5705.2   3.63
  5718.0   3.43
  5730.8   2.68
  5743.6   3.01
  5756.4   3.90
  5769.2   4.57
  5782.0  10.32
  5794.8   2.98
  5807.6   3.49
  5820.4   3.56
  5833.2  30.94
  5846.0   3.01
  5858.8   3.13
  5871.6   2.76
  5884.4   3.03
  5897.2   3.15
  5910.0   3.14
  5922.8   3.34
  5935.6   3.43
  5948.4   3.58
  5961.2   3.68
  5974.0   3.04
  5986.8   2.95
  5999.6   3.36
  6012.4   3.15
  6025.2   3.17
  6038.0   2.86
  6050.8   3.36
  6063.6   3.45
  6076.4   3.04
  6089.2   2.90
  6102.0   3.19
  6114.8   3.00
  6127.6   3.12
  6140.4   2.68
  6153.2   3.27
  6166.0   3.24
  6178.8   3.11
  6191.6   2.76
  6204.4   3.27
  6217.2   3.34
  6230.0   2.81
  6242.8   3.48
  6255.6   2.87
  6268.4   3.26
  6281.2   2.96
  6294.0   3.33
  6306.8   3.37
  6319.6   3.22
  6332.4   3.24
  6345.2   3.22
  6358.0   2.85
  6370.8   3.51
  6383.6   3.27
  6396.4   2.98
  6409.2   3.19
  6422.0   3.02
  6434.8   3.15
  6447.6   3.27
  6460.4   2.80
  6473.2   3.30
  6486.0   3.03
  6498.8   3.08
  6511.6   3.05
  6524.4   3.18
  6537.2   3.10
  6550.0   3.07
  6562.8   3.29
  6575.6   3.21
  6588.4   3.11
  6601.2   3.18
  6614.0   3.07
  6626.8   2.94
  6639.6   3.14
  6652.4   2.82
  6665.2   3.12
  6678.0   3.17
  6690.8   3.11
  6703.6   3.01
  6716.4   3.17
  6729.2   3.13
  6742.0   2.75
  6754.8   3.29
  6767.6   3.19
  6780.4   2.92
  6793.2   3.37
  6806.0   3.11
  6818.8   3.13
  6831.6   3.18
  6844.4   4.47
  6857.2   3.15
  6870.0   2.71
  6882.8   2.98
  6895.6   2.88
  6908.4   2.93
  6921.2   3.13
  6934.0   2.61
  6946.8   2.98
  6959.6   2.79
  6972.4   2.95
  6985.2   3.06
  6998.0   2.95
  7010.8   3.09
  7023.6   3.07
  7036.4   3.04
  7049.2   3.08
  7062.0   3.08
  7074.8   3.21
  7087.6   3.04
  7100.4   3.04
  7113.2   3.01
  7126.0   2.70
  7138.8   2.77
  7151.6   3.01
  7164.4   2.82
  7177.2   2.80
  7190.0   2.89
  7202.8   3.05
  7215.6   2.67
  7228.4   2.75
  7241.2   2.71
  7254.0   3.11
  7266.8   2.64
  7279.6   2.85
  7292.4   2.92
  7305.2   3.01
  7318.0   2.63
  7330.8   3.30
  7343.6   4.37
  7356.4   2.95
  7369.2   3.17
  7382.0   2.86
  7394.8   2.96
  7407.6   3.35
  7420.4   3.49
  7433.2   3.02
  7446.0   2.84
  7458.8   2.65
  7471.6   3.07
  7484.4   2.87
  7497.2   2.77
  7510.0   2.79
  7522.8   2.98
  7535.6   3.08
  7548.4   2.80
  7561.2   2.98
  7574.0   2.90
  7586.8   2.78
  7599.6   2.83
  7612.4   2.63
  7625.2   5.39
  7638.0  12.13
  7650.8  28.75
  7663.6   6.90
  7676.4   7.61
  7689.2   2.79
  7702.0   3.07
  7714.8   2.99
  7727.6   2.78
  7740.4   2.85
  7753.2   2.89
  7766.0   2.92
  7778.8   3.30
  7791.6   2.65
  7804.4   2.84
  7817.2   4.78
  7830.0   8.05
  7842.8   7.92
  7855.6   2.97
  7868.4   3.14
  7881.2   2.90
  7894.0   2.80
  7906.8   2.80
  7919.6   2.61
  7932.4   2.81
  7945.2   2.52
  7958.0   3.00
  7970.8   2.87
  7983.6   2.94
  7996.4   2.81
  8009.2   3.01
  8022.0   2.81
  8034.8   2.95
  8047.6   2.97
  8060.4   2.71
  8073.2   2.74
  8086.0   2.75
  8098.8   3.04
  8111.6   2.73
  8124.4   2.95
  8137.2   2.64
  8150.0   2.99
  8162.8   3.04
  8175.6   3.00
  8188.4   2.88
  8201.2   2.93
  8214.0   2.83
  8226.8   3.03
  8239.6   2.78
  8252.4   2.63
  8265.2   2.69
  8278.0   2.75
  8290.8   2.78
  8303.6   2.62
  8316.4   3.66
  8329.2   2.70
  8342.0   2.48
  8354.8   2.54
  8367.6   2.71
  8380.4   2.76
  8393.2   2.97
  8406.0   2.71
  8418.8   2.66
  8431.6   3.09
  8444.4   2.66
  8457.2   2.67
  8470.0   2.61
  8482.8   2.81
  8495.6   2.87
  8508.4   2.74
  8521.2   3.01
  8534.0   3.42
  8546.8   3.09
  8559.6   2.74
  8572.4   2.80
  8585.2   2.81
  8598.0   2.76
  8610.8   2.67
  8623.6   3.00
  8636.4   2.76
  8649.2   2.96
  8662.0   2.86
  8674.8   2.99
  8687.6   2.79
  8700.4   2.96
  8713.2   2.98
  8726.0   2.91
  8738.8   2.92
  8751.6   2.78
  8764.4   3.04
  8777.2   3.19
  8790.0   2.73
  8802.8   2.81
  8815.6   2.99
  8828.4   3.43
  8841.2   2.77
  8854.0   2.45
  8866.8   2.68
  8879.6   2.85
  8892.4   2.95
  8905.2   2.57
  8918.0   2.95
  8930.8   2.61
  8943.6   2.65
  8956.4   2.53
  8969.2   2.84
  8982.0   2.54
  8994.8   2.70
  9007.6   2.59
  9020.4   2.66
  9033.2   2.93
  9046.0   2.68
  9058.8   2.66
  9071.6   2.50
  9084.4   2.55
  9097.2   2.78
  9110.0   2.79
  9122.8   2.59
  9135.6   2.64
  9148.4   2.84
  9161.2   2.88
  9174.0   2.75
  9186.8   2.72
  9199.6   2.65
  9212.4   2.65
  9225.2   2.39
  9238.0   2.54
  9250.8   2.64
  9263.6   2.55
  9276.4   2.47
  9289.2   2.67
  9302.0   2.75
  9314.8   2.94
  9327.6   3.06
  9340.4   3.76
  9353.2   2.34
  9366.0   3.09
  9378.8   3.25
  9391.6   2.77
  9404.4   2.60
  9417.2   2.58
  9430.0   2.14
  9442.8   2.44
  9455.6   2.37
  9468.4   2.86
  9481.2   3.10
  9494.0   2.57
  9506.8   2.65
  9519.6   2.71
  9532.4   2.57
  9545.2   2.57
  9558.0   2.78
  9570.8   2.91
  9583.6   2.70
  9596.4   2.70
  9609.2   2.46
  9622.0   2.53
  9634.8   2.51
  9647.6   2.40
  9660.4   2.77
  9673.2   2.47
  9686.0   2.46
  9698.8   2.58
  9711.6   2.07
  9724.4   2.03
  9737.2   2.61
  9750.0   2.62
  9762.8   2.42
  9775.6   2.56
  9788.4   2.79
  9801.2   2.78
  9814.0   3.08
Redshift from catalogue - 0.165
